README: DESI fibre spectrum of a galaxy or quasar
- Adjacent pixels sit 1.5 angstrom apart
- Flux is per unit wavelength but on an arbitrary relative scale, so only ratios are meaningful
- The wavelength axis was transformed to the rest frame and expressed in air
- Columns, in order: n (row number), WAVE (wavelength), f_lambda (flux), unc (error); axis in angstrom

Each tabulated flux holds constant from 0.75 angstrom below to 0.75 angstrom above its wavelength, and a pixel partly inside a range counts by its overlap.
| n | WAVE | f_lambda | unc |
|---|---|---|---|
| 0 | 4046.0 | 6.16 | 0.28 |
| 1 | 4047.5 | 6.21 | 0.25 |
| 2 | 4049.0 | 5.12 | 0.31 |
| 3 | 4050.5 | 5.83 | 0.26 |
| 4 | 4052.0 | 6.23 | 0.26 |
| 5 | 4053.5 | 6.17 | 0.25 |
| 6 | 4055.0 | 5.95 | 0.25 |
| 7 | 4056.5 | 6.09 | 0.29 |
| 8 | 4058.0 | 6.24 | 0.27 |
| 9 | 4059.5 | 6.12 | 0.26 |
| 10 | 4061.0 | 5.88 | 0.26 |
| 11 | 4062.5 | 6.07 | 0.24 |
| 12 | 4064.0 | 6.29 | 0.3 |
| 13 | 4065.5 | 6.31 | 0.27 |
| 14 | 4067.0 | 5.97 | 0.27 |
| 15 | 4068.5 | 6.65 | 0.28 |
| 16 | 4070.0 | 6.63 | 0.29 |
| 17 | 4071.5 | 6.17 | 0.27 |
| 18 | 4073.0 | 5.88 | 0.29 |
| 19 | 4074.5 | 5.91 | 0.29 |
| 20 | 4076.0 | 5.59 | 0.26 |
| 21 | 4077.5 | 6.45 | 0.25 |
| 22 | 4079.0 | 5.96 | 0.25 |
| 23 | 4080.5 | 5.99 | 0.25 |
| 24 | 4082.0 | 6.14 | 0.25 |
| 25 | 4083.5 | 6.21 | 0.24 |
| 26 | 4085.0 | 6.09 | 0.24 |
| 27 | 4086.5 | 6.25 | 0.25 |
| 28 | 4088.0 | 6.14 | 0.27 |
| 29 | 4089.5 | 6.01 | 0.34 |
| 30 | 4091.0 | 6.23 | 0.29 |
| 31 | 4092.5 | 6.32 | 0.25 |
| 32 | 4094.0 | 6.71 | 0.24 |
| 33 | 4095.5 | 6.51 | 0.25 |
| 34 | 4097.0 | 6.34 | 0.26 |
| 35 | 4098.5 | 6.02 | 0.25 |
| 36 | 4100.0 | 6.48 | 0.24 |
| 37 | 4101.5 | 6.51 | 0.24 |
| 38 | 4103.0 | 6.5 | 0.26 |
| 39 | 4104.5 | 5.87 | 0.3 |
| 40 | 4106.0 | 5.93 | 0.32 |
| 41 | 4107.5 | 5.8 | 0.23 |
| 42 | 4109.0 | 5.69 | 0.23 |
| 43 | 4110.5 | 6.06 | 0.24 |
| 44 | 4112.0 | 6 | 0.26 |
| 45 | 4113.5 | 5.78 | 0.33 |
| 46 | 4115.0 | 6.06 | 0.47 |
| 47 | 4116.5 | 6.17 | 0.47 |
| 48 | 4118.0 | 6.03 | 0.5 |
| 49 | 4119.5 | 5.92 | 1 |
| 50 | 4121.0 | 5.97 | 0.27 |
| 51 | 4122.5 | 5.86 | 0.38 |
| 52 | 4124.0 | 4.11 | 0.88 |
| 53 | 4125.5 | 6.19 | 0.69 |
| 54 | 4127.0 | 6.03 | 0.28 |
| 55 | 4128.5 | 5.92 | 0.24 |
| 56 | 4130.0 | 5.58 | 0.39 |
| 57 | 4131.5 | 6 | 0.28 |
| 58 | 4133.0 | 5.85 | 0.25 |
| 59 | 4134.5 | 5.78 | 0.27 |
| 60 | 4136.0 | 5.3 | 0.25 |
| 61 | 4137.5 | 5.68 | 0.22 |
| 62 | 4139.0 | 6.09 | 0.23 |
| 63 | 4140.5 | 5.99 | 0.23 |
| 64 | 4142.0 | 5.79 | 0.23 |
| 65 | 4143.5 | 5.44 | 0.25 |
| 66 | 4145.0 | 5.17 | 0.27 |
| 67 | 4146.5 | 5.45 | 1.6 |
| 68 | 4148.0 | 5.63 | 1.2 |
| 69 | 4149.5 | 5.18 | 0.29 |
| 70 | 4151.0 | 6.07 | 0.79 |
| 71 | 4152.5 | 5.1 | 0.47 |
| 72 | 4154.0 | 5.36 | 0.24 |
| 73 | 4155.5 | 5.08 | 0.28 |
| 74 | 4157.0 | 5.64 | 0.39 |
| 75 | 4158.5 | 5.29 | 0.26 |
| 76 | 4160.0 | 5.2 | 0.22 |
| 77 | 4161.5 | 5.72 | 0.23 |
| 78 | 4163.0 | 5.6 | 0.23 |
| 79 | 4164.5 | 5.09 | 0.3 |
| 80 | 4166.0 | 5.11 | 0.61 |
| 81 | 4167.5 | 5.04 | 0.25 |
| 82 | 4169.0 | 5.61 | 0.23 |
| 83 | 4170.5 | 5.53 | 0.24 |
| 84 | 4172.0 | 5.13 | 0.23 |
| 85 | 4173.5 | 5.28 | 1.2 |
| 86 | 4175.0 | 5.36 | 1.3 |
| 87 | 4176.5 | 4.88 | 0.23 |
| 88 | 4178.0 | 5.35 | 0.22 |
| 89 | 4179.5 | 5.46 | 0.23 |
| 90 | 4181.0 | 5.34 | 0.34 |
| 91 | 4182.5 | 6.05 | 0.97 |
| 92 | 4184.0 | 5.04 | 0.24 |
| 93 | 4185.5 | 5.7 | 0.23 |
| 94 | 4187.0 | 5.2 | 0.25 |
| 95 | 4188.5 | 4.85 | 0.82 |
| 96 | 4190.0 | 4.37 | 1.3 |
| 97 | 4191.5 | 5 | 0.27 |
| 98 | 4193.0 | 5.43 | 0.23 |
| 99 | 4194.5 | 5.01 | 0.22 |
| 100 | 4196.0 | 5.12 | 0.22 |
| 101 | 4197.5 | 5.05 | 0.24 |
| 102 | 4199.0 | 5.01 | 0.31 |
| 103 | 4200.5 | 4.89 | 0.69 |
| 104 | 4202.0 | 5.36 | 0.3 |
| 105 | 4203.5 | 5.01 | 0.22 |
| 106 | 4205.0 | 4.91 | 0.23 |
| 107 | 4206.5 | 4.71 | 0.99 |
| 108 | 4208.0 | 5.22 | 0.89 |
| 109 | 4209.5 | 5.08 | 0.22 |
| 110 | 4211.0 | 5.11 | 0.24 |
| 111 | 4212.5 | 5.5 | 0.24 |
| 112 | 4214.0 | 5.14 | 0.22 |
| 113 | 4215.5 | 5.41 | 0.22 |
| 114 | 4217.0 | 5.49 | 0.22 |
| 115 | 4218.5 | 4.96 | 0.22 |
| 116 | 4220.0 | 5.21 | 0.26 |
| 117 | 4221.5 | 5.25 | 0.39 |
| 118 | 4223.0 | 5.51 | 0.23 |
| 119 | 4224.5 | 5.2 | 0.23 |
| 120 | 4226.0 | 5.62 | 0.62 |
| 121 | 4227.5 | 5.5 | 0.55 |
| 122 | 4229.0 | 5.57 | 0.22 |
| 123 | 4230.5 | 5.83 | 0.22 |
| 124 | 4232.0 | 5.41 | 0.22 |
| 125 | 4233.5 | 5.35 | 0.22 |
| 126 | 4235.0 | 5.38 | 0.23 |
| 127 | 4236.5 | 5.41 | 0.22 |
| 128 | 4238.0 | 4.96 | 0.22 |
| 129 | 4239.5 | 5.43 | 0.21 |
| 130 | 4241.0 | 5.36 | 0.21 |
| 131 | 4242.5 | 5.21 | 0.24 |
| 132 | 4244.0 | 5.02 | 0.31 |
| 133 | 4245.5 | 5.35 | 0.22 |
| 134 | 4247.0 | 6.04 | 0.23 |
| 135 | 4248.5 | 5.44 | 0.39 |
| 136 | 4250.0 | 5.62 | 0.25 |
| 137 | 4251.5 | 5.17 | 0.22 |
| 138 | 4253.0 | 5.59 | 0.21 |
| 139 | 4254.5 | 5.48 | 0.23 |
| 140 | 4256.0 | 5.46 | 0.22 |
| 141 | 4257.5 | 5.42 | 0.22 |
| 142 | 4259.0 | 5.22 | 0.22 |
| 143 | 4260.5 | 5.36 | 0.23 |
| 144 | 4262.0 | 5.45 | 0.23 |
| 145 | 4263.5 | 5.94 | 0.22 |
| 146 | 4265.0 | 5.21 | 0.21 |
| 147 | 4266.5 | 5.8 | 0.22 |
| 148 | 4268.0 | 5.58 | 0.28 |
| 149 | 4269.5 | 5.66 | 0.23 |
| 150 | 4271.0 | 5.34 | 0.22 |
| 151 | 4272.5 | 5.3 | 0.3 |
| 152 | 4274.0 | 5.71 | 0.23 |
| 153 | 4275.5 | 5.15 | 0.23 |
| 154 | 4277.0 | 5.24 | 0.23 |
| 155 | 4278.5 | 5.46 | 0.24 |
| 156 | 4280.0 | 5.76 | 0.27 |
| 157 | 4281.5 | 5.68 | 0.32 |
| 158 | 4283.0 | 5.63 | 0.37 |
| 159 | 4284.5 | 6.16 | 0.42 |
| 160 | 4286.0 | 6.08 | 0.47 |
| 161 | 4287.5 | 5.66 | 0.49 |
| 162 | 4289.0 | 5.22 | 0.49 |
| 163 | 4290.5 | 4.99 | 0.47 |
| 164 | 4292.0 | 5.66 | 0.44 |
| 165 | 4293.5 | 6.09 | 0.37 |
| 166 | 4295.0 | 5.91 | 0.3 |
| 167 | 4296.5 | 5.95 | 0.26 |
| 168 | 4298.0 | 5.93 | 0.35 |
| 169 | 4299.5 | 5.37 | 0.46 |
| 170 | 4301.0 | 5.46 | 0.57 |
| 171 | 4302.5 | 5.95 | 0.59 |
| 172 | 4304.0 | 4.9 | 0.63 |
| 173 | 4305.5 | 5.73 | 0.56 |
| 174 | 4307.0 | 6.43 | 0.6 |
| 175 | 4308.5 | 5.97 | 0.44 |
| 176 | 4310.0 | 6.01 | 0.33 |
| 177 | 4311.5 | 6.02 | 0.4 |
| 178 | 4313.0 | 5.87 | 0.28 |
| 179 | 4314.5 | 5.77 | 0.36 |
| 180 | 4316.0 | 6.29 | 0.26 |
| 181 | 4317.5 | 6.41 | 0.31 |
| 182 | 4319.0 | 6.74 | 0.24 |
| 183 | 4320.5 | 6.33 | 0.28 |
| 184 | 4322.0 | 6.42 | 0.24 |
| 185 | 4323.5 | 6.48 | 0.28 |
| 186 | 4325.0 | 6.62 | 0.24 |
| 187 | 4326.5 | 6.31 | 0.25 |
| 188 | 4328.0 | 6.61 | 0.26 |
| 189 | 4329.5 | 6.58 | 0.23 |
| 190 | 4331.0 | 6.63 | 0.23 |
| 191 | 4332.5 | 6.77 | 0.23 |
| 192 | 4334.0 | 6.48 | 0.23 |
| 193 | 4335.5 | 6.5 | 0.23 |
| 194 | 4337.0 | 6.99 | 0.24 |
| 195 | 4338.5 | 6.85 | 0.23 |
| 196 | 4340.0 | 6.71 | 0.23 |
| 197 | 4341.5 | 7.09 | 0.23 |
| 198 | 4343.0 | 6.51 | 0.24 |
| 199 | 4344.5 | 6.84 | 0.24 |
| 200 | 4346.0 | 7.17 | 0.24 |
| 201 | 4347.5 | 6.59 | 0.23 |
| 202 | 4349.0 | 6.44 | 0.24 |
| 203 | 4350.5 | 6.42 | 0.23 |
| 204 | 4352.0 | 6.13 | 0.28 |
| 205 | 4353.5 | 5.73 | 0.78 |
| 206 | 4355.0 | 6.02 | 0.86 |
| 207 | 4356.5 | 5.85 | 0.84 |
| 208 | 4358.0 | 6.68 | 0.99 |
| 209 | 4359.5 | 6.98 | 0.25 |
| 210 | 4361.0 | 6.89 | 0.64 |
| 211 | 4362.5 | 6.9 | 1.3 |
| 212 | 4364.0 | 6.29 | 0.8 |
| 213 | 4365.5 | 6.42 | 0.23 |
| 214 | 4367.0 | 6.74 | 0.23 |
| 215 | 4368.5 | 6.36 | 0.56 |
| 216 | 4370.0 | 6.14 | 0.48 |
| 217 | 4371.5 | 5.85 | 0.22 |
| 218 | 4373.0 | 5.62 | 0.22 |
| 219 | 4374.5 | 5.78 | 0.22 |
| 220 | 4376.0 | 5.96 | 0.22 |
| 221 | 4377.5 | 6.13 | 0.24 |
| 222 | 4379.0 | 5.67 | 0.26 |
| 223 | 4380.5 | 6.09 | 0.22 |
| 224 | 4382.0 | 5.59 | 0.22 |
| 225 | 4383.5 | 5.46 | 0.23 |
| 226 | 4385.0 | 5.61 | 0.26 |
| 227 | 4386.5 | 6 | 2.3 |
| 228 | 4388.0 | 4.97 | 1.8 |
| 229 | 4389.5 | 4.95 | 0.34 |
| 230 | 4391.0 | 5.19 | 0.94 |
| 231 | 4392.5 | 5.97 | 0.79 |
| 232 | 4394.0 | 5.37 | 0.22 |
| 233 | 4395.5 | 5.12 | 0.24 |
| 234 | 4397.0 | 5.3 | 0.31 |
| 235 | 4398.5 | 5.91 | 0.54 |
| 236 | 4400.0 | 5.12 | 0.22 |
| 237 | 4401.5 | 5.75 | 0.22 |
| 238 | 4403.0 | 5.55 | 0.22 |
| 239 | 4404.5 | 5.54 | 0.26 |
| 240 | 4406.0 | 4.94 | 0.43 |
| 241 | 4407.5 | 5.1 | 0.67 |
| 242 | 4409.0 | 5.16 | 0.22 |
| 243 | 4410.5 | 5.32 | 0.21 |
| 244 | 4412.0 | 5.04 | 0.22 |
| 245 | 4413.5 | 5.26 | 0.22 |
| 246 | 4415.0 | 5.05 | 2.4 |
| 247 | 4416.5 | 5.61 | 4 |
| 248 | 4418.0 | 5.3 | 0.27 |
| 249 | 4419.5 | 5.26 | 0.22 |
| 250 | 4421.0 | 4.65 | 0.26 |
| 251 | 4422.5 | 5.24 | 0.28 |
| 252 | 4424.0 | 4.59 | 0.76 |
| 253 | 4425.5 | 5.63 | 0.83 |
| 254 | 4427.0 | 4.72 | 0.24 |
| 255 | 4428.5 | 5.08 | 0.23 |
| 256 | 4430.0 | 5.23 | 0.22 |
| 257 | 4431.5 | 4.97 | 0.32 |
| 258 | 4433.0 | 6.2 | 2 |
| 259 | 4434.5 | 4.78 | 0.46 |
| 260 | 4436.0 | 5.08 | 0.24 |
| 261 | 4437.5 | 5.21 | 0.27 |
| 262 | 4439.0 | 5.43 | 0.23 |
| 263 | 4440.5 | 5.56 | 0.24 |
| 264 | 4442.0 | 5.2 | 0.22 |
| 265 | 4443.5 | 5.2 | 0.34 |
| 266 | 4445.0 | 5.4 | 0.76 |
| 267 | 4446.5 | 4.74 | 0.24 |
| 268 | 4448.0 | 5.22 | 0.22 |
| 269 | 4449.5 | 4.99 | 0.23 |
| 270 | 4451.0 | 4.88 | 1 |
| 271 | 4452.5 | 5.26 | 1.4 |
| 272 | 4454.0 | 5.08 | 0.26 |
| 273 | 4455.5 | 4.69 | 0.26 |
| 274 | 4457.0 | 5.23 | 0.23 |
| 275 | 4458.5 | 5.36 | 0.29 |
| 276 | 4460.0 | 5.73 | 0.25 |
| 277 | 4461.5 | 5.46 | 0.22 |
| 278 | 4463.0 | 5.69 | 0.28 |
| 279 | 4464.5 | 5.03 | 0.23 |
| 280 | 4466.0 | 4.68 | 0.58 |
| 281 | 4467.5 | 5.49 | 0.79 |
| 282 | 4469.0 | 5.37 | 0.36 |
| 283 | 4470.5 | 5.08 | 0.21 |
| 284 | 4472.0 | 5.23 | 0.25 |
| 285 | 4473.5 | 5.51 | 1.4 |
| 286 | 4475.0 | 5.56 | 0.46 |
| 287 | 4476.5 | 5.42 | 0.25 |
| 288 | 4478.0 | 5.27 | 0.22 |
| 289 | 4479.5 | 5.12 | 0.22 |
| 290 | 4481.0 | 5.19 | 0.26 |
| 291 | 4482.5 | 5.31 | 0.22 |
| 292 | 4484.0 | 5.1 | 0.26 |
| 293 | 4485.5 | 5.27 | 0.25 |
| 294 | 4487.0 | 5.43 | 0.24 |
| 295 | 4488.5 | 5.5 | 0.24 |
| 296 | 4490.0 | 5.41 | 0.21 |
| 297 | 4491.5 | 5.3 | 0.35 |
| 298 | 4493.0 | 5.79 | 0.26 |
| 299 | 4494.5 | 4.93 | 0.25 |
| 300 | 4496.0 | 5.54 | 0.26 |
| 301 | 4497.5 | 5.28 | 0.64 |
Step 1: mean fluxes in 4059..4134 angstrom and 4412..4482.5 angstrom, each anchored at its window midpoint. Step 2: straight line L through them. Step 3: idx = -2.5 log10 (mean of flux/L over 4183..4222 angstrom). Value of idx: 0.14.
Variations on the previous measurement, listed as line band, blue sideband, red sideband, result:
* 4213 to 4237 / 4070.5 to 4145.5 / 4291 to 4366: 0.14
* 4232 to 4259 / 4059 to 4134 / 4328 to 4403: 0.14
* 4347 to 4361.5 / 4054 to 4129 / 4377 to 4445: -0.16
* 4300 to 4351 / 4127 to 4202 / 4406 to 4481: -0.20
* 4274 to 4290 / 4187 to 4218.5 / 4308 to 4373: 0.05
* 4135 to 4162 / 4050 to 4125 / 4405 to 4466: 0.08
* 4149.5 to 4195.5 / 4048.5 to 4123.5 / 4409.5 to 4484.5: 0.12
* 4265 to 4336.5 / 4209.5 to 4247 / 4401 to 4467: -0.12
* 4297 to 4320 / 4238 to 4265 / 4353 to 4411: -0.06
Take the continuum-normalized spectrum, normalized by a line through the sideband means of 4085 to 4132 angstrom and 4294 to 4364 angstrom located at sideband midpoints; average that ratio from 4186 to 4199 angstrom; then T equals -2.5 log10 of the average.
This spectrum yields 0.22 mag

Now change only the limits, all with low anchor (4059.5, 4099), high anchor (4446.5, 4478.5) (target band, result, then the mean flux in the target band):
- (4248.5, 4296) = 0.03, 5.55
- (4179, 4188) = 0.09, 5.45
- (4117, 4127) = 0.07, 5.72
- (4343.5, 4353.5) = -0.18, 6.53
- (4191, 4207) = 0.17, 5.05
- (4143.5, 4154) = 0.11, 5.43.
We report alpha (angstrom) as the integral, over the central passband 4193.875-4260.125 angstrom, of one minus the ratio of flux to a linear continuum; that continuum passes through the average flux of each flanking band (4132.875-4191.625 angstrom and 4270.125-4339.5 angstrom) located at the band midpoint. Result 4.3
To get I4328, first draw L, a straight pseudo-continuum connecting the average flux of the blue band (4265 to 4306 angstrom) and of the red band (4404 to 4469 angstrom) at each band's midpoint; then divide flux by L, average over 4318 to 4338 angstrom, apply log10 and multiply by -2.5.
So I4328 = -0.20 mag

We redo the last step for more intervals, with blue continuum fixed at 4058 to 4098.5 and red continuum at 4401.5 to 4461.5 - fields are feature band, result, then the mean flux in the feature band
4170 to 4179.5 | 0.13 mag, 5.26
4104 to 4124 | 0.04 mag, 5.87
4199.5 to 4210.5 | 0.16 mag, 5.03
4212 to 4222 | 0.10 mag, 5.28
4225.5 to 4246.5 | 0.07 mag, 5.39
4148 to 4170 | 0.11 mag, 5.37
